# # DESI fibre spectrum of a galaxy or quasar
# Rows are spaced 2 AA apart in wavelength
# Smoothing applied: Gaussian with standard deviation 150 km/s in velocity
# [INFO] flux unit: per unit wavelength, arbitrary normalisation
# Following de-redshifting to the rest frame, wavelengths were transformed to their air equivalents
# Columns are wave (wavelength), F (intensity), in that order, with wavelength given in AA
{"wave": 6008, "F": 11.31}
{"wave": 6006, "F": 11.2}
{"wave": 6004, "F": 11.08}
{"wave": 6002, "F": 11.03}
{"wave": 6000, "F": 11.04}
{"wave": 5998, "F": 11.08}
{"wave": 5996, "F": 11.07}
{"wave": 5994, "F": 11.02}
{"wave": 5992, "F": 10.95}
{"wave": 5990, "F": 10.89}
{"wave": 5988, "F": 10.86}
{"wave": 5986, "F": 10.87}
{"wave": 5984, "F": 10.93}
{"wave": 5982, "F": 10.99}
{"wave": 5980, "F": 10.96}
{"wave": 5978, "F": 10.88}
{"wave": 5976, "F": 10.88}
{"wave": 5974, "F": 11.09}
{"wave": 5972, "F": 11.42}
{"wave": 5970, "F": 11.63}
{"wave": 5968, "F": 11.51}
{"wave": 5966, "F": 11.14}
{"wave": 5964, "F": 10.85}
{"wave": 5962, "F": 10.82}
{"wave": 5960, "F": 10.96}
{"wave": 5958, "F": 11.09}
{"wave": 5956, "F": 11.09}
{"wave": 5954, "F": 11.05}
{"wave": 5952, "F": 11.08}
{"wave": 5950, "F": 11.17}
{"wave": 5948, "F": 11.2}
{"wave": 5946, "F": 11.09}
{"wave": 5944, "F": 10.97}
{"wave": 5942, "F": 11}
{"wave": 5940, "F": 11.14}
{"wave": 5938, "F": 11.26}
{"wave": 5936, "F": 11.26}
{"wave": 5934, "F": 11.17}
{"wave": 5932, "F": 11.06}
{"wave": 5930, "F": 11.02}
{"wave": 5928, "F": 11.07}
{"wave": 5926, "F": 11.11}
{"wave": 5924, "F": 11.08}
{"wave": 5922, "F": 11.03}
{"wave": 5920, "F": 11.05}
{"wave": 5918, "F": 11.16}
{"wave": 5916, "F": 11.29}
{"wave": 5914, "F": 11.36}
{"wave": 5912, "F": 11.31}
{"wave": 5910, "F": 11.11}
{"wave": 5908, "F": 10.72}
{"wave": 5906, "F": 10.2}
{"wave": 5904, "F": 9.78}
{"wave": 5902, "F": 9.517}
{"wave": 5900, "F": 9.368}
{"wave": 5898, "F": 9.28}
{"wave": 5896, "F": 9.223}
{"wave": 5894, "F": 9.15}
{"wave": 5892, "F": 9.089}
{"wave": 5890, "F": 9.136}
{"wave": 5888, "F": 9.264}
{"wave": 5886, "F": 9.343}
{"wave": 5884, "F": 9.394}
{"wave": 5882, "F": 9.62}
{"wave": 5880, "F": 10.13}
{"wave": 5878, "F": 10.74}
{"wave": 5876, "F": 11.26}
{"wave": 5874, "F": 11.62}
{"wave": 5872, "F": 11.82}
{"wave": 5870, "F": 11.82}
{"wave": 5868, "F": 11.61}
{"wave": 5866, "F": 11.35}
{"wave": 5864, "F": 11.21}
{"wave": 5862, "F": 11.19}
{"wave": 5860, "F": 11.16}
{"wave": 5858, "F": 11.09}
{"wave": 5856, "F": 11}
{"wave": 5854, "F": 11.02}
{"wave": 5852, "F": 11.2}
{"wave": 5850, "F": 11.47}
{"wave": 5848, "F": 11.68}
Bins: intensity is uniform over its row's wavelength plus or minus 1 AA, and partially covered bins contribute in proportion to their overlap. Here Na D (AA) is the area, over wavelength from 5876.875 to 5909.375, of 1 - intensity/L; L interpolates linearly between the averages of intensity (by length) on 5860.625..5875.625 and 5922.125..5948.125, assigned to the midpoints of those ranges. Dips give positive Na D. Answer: 4.9 AA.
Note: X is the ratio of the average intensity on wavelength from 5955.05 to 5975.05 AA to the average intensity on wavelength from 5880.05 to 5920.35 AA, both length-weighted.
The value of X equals 1.12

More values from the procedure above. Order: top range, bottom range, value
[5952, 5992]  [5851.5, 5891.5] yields 1.03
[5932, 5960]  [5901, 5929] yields 1.02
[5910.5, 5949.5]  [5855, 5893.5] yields 1.05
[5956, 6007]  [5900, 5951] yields 1.01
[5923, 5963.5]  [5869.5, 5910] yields 1.11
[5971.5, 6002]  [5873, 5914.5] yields 1.10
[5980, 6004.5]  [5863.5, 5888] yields 1.02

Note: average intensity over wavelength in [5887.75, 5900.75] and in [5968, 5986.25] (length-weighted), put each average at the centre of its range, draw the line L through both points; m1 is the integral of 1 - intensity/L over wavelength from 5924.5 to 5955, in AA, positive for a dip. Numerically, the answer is -2.6 AA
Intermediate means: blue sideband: 9.21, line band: 11.1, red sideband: 11.1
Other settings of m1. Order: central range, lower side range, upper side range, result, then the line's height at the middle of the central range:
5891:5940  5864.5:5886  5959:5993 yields 1.6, 10.9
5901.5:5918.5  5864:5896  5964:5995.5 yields -0.3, 10.6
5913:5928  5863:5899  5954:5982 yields -0.7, 10.7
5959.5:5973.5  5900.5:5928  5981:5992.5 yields -0.4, 10.9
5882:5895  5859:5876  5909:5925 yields 2.4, 11.3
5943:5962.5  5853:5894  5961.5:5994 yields -0.2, 10.9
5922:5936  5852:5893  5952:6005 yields -0.3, 10.9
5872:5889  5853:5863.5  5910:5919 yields 1.4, 11.2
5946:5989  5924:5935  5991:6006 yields 0.0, 11.1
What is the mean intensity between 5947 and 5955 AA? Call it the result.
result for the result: 11.1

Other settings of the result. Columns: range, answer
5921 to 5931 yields 11.1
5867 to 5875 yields 11.7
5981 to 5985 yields 11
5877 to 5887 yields 9.85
